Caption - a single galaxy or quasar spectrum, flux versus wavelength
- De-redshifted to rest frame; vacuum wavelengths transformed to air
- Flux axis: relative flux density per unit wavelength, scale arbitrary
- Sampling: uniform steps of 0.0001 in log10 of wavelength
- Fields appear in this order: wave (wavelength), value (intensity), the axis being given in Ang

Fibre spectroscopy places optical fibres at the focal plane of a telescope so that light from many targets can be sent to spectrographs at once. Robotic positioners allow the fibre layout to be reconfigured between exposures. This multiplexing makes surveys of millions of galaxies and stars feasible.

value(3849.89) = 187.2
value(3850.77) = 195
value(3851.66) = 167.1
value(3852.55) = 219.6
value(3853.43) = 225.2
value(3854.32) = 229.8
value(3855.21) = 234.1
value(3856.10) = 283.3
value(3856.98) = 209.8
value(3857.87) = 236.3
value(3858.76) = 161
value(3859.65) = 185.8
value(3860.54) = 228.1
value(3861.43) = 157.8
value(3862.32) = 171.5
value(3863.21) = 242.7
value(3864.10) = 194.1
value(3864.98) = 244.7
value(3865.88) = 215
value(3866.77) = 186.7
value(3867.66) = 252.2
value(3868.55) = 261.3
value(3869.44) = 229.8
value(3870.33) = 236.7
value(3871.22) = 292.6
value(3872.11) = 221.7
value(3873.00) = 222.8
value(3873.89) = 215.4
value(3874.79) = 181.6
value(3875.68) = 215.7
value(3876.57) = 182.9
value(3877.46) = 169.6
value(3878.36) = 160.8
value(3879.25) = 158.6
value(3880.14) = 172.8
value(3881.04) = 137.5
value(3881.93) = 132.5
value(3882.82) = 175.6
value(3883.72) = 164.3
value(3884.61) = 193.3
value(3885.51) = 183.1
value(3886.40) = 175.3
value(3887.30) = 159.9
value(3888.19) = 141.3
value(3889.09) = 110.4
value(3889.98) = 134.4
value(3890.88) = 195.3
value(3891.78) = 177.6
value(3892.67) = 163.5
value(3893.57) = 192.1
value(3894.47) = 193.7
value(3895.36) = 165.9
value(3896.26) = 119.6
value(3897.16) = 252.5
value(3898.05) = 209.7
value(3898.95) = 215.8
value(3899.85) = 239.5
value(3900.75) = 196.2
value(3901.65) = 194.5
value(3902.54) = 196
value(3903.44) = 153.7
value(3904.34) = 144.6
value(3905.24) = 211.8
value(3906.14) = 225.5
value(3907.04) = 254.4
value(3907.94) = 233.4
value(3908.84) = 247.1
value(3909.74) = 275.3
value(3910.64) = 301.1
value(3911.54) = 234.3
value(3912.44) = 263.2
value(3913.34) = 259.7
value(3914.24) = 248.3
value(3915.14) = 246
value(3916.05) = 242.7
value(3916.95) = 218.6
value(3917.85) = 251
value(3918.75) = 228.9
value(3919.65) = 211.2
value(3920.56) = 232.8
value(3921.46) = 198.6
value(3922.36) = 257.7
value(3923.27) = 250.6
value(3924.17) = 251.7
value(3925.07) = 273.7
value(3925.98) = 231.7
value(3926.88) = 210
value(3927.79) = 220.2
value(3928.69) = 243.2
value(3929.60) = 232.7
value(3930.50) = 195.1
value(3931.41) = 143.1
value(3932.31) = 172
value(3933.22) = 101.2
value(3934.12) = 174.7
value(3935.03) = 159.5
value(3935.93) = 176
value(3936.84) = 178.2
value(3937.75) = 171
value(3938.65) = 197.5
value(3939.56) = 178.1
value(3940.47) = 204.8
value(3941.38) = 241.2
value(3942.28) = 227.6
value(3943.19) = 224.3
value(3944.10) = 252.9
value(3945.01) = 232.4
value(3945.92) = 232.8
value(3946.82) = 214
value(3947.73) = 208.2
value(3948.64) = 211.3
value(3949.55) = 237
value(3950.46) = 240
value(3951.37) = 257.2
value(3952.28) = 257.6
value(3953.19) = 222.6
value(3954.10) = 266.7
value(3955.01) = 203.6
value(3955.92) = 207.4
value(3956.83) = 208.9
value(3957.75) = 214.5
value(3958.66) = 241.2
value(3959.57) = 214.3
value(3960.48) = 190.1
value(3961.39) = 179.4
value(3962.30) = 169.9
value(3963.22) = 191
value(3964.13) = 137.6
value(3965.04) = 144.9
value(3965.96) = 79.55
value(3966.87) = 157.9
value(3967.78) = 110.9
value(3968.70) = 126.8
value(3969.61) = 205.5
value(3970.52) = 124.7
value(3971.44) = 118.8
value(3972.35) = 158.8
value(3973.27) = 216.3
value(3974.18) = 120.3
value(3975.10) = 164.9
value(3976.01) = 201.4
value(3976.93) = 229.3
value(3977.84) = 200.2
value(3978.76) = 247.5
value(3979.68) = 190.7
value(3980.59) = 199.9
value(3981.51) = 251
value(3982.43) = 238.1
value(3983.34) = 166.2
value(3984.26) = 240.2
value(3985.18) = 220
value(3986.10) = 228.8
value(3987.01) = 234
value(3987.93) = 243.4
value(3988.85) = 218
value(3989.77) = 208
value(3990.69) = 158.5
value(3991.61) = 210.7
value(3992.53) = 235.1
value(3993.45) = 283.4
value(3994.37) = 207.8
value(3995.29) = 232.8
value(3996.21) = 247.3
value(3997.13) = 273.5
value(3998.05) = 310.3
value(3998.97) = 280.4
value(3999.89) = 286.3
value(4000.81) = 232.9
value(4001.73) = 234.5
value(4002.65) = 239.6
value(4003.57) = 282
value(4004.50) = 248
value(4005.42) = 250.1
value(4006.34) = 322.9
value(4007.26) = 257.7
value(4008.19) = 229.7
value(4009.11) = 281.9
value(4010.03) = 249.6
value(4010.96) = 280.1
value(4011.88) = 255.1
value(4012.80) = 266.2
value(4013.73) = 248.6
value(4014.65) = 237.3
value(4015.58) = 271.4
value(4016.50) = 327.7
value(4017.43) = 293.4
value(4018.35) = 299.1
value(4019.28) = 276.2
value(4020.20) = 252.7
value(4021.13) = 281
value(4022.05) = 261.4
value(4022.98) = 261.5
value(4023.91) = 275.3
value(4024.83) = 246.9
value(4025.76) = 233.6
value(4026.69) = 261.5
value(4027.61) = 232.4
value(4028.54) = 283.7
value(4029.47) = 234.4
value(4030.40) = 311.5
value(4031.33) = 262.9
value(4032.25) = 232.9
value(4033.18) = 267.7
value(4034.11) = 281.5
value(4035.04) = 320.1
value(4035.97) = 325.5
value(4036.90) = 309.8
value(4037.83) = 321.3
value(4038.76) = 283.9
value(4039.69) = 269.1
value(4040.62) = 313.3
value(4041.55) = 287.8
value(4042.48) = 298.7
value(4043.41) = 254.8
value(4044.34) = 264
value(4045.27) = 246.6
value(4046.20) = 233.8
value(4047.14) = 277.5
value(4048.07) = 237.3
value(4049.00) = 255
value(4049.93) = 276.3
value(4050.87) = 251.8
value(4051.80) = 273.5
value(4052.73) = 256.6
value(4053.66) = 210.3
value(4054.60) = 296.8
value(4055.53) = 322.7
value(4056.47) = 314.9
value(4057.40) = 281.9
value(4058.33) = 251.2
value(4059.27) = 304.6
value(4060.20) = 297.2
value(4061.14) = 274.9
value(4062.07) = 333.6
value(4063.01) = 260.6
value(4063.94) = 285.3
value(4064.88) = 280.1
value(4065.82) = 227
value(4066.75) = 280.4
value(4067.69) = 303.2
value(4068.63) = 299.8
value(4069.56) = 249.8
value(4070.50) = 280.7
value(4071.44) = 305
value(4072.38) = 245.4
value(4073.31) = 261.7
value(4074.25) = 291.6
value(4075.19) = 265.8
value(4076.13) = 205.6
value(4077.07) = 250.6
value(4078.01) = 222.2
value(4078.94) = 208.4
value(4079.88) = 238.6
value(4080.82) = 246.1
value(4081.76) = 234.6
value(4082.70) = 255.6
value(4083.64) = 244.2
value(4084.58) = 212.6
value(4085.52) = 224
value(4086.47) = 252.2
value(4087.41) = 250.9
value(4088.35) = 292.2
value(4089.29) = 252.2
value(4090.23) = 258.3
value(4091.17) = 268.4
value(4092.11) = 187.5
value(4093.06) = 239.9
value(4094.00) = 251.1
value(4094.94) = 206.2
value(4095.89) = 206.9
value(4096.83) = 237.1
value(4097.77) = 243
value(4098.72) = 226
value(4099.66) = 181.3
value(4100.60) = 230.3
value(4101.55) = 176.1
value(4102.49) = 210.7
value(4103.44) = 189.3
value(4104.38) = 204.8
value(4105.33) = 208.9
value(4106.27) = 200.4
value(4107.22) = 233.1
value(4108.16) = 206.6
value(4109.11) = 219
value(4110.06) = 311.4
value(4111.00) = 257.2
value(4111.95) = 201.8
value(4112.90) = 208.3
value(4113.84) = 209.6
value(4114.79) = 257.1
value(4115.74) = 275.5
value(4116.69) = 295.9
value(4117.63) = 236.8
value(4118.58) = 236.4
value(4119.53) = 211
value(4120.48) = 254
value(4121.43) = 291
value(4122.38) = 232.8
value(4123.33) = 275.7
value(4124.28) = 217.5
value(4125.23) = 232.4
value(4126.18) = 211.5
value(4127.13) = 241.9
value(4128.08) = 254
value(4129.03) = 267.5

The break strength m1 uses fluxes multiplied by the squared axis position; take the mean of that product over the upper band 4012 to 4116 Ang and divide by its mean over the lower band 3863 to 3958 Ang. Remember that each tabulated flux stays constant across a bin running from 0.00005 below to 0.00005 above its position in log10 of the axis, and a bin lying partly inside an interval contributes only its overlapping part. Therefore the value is 1.33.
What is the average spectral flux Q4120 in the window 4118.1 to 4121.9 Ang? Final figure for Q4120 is 248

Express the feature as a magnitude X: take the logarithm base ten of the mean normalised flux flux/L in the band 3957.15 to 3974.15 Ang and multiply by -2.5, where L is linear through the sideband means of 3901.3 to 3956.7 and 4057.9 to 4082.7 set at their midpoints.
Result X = 0.37 mag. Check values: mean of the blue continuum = 220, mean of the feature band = 165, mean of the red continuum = 265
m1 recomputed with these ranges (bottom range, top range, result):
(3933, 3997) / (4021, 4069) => 1.42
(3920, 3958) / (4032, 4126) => 1.27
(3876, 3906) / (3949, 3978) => 1.11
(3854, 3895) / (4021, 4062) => 1.53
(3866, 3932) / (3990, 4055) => 1.36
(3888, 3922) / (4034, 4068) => 1.43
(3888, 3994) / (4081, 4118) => 1.22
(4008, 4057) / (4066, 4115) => 0.90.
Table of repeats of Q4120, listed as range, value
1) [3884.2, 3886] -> 188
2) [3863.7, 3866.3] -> 218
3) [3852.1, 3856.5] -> 238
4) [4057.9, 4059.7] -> 277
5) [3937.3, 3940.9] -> 188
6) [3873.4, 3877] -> 199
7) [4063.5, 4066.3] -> 264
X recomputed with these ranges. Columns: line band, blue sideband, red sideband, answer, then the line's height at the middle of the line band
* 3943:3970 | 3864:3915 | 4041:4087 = 0.12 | 226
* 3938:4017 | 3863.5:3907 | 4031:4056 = 0.10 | 240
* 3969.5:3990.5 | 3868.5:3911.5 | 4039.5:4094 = 0.15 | 230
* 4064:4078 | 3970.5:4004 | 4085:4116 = -0.17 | 227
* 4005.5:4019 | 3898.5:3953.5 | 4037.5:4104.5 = -0.13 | 241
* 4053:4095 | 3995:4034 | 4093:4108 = -0.14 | 230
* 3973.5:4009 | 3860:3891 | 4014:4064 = 0.08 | 251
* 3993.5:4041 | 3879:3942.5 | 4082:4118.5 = -0.23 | 219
